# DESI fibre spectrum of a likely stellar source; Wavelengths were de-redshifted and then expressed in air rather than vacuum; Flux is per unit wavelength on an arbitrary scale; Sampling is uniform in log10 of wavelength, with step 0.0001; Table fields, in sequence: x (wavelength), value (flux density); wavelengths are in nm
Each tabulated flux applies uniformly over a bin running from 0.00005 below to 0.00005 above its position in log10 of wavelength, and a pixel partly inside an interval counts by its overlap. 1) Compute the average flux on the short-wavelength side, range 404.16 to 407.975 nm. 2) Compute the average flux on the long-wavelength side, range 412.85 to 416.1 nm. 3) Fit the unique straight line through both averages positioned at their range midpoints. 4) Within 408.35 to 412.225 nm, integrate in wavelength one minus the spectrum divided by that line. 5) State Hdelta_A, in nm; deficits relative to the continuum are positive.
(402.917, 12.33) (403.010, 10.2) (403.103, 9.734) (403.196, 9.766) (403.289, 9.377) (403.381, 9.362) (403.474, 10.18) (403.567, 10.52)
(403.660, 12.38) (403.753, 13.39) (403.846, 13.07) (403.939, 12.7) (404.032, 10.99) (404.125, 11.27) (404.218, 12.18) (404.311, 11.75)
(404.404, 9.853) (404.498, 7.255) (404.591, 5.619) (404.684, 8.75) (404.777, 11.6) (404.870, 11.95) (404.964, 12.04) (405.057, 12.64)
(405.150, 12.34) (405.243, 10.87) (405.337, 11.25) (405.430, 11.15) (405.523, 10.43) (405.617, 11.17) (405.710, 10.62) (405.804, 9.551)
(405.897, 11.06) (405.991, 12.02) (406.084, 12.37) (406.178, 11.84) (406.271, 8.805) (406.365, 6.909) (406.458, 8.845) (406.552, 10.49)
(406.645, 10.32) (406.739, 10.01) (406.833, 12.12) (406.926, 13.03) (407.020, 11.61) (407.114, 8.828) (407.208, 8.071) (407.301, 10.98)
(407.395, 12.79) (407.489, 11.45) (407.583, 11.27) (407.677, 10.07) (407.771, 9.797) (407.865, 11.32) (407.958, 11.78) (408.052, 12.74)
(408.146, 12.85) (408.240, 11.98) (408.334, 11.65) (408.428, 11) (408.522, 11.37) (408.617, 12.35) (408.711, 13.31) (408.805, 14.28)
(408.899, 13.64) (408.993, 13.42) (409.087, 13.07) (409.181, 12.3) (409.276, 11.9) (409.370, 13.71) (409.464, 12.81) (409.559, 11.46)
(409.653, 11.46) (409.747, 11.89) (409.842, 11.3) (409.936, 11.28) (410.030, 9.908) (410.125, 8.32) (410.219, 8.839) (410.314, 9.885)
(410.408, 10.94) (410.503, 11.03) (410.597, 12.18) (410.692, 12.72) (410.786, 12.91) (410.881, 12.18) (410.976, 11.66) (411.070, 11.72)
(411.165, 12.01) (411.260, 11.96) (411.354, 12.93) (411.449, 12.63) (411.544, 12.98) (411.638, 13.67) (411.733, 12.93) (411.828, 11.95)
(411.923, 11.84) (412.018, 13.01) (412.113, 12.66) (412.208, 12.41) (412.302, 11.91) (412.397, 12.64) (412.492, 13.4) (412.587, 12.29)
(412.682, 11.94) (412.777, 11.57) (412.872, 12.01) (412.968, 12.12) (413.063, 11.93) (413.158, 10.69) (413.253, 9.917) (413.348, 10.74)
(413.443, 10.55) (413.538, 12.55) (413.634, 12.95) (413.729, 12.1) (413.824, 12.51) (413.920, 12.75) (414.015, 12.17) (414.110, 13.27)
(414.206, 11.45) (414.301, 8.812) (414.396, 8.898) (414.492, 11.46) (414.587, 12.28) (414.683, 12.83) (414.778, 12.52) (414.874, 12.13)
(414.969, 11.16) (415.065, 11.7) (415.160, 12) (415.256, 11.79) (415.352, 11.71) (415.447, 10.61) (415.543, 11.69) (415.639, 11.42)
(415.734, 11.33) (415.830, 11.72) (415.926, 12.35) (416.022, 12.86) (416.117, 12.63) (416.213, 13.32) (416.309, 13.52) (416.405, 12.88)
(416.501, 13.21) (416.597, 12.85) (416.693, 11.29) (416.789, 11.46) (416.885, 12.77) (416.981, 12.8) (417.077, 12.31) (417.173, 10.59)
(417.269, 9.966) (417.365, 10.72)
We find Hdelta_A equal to -0.30 nm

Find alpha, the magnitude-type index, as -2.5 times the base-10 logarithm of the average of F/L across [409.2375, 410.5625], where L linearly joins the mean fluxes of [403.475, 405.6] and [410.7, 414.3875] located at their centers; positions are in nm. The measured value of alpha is 0.064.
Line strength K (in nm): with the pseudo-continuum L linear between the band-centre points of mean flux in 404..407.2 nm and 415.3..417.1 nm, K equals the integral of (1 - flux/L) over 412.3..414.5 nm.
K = 0.021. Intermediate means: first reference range 10.6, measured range 11.7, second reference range 12.2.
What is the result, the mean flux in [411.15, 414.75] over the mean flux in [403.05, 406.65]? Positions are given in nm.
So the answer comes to 1.13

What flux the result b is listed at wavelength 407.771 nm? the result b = 9.797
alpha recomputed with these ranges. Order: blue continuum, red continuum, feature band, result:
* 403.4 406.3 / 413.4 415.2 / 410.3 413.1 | -0.059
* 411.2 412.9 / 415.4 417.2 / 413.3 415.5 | 0.058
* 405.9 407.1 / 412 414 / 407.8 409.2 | -0.126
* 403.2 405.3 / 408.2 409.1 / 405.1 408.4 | 0.088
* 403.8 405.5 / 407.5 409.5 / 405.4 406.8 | 0.104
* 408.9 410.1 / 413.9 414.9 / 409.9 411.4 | 0.062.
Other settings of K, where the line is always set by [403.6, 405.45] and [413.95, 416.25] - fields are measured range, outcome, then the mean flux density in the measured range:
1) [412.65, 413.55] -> 0.023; 11.3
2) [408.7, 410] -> -0.123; 12.5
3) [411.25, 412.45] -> -0.107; 12.6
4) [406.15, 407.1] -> 0.080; 10.3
